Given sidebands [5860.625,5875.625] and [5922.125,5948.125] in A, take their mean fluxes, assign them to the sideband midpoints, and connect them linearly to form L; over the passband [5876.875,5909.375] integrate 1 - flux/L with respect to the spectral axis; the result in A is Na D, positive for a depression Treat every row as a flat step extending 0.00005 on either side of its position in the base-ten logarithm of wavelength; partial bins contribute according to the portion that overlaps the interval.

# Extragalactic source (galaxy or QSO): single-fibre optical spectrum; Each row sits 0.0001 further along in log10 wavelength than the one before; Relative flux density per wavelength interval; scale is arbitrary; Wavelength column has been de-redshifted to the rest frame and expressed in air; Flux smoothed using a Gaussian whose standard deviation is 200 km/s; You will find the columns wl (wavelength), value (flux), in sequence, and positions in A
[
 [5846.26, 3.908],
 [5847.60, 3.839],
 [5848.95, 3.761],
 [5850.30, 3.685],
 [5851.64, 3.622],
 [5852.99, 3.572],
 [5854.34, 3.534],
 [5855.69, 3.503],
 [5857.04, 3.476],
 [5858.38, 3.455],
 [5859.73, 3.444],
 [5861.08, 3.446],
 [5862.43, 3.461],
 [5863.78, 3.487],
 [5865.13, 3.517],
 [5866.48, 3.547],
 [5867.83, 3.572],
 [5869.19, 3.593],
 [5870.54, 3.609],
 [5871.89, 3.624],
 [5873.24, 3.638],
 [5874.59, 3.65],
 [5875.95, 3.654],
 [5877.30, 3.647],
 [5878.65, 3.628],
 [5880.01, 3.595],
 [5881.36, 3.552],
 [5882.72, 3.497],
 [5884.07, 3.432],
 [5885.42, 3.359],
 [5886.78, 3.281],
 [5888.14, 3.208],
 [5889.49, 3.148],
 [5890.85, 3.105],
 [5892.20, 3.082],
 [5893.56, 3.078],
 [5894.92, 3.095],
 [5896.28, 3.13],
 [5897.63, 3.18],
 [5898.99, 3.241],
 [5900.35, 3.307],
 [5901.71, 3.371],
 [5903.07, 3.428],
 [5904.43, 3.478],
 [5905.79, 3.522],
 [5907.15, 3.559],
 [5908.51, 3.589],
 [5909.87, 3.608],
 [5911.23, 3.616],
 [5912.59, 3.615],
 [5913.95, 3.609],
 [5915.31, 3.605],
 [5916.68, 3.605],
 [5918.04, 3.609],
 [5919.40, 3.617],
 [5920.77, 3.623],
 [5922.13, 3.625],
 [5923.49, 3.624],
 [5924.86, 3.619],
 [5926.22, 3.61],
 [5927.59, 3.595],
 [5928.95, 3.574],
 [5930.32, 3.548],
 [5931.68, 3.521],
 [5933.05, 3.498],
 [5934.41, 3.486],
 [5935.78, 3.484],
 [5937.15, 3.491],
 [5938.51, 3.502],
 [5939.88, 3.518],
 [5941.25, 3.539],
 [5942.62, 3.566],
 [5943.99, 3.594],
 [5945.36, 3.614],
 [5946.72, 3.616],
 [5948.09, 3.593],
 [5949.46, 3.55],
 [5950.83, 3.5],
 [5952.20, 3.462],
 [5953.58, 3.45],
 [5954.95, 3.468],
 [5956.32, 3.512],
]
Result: 1.9 A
